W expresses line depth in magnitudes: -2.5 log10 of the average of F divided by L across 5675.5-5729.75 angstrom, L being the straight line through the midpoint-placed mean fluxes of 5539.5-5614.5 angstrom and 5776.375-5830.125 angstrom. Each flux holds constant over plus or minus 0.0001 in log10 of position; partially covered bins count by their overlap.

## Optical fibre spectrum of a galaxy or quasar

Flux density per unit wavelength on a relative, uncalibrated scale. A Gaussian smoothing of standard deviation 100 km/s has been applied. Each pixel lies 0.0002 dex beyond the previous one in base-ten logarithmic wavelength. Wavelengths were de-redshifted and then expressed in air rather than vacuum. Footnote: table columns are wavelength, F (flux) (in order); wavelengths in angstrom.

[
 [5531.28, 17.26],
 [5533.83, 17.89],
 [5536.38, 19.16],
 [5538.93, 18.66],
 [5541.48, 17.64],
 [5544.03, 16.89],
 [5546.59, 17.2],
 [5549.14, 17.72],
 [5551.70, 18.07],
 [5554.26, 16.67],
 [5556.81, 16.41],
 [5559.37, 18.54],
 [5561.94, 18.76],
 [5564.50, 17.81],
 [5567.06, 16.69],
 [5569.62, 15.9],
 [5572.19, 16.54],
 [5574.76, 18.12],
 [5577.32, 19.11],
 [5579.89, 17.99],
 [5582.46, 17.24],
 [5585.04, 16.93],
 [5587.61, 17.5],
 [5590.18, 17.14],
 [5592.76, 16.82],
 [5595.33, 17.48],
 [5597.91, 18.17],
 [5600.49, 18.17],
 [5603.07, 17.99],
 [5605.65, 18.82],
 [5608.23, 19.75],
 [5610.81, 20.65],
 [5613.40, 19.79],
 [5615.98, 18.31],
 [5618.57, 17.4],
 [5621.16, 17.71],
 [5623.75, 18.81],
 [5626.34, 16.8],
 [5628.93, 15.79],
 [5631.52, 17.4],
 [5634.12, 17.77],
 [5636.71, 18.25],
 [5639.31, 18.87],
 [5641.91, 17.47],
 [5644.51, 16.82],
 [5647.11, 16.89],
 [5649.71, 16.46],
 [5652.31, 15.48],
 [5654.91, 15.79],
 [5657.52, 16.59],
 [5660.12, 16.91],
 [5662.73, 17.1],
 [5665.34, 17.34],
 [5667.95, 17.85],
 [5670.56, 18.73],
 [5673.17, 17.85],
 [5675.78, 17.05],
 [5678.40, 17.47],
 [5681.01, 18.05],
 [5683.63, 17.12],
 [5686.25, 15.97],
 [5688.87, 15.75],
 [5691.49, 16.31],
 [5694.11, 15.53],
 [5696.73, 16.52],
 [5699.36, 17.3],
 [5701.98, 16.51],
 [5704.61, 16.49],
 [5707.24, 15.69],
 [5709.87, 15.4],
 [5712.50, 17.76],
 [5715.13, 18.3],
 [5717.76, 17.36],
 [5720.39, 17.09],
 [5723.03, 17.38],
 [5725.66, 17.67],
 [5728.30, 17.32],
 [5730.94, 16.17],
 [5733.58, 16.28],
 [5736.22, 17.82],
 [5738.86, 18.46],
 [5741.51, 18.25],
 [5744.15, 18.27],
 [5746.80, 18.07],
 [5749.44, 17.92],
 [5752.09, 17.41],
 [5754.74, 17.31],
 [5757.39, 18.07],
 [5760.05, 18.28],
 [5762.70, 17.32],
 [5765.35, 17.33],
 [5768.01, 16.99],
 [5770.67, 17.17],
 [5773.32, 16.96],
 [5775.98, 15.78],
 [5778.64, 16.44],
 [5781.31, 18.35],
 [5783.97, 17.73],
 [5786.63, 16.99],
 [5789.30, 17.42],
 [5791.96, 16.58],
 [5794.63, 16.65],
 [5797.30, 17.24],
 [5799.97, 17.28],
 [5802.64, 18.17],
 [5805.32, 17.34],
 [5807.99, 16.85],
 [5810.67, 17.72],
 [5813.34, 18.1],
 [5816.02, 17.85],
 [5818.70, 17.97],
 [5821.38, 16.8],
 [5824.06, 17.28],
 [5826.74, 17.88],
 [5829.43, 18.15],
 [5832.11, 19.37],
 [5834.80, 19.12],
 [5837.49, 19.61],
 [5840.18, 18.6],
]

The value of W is 0.05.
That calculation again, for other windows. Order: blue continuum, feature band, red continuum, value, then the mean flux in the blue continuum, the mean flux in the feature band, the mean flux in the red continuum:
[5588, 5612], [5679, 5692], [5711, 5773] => 0.07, 18.3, 16.7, 17.6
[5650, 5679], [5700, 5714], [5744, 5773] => 0.06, 17.1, 16.4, 17.6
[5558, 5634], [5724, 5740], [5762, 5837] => 0.02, 17.9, 17.3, 17.5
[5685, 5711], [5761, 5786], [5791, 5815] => -0.01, 16.2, 17.1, 17.3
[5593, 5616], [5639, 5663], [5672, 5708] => 0.06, 18.7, 16.7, 16.7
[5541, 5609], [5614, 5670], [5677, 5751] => 0.01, 17.6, 17.3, 17.1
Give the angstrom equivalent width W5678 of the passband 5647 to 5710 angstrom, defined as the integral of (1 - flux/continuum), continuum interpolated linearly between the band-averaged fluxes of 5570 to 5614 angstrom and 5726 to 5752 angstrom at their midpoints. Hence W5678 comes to 3.7 angstrom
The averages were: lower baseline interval 18.1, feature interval 16.7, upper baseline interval 17.6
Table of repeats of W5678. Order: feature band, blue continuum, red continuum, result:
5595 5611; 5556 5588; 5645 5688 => -1.2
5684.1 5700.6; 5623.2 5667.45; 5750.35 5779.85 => 0.8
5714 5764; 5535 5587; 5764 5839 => -0.2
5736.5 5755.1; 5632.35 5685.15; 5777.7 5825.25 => -0.7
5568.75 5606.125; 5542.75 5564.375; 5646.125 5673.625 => -0.5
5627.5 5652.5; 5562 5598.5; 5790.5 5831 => 0.3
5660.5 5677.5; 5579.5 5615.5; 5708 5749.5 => 0.2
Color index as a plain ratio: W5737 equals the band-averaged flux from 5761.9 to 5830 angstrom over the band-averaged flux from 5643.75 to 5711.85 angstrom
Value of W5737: 1.03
